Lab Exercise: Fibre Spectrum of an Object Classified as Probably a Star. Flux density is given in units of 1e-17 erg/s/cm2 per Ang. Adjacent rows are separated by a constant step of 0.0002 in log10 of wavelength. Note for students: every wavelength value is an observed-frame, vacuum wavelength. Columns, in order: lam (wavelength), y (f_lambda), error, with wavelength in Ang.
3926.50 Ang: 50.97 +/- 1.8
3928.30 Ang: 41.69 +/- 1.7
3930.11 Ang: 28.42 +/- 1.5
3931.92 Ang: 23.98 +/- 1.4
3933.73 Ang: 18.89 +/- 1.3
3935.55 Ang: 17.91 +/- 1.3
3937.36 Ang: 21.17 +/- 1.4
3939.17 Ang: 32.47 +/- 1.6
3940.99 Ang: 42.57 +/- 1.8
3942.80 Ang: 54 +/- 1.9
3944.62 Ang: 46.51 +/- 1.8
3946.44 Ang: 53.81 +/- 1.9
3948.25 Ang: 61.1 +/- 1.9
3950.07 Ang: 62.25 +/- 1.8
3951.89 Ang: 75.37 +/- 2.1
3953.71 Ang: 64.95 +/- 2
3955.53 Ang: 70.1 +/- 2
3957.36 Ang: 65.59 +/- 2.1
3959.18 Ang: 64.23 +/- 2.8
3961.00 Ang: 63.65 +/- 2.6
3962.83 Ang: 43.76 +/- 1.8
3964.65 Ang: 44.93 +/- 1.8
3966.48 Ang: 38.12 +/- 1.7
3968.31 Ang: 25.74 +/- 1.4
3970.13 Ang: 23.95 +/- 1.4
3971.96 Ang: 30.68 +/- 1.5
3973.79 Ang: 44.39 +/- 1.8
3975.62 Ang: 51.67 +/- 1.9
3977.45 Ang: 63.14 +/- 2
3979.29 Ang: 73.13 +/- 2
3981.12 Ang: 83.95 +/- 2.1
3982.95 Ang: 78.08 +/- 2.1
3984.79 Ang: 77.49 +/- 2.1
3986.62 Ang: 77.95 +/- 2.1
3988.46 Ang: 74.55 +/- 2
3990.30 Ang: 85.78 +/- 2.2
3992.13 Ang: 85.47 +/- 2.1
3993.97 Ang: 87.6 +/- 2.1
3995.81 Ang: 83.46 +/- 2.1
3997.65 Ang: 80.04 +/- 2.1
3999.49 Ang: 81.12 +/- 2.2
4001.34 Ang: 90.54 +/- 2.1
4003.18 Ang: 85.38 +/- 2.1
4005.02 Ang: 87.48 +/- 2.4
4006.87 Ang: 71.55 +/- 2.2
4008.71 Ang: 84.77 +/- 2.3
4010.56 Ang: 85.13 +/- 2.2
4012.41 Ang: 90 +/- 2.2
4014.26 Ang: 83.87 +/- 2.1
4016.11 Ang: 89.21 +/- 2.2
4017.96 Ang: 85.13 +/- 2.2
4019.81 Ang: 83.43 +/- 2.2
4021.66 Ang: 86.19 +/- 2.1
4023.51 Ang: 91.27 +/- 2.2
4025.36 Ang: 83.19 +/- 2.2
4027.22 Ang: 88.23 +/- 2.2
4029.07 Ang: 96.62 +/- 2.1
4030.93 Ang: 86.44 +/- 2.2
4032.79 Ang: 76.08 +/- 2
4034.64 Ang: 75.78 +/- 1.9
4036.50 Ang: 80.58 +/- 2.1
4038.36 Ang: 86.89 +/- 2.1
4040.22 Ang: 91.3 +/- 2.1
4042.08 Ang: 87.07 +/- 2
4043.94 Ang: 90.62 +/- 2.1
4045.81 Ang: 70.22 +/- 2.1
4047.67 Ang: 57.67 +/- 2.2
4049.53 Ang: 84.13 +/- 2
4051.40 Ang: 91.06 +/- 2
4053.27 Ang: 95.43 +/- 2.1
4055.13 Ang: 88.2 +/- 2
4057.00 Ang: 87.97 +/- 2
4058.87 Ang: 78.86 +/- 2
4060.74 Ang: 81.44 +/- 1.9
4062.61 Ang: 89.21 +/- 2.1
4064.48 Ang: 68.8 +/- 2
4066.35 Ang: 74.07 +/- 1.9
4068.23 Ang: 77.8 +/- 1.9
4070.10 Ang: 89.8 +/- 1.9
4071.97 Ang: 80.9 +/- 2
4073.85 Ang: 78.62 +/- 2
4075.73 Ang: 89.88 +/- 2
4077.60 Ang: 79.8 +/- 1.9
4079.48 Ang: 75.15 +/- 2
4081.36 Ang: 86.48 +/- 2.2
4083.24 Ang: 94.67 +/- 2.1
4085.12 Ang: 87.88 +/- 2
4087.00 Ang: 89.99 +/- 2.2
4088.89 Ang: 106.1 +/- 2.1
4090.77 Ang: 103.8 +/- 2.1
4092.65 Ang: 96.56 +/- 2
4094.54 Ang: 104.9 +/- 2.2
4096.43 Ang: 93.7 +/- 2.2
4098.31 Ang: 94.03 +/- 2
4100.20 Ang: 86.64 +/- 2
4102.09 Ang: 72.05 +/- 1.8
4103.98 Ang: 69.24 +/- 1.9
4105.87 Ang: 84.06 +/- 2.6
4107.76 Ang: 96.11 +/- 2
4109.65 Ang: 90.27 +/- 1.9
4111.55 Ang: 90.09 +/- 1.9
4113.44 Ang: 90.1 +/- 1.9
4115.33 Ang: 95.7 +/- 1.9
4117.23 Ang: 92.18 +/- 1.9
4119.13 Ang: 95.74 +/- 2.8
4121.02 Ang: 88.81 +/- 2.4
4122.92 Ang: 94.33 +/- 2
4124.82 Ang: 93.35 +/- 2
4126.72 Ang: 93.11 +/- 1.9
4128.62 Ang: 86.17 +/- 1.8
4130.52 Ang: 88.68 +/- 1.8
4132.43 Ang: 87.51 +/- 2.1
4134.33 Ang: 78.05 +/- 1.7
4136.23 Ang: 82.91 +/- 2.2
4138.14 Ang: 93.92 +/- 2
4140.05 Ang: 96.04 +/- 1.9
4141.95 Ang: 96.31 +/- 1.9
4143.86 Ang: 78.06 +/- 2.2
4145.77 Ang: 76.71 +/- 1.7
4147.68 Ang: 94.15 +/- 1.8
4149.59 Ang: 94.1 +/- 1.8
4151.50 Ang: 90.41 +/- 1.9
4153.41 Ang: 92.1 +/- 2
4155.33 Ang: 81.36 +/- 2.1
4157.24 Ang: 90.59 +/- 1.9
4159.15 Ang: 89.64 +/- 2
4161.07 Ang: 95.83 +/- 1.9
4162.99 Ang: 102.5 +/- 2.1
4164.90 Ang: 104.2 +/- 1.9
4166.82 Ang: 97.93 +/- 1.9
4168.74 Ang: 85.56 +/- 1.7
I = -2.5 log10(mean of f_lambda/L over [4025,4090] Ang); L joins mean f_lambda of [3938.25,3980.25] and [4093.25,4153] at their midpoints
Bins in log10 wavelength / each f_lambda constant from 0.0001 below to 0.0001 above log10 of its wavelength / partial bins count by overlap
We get -0.14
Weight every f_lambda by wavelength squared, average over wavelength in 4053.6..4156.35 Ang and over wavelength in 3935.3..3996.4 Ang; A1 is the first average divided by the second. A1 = 1.6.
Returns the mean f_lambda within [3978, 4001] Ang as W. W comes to 80.7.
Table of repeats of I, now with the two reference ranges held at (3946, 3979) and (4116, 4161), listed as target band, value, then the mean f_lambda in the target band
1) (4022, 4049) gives -0.22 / 83.1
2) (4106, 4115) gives -0.09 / 91.3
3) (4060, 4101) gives -0.13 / 87.8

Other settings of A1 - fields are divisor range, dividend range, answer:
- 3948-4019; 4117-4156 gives 1.38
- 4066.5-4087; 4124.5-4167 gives 1.11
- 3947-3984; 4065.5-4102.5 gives 1.66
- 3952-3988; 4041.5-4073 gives 1.48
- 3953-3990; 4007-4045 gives 1.51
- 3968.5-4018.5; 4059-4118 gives 1.22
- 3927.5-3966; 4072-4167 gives 2.07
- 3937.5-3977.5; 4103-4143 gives 1.94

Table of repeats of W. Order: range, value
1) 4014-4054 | 84.5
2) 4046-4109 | 85.8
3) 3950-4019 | 70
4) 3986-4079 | 83.5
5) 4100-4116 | 85.9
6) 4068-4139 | 89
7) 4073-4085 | 84.4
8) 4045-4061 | 81.8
